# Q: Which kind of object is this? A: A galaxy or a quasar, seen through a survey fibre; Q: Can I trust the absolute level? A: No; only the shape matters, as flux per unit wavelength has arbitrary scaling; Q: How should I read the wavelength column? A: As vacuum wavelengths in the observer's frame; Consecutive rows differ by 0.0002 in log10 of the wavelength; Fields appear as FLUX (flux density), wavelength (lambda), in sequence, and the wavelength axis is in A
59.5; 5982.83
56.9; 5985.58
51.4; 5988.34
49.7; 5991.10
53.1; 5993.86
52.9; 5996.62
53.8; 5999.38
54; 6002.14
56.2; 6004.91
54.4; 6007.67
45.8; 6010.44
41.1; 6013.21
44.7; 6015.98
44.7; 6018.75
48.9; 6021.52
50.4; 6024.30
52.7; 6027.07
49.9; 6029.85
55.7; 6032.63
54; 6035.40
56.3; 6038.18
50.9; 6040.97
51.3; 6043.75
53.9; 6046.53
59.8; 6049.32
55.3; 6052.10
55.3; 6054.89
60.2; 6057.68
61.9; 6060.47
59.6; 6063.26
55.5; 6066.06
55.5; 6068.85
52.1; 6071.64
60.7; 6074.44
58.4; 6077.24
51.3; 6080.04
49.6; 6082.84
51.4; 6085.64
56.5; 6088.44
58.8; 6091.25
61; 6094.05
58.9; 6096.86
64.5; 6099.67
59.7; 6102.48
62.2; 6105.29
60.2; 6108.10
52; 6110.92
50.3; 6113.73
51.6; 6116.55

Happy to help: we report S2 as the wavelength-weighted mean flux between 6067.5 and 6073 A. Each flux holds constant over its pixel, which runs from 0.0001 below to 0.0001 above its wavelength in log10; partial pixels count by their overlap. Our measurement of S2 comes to 53.9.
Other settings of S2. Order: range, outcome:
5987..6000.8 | 52.2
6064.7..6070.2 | 55.5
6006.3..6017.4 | 46.5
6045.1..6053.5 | 56.3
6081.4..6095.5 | 55.5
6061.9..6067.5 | 57.5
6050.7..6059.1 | 57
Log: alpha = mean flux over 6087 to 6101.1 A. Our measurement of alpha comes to 59.9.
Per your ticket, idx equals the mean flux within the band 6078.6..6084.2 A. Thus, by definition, 50.5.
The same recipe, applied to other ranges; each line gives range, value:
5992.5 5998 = 53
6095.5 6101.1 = 61.7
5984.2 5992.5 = 52.7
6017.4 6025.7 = 48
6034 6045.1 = 53.1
